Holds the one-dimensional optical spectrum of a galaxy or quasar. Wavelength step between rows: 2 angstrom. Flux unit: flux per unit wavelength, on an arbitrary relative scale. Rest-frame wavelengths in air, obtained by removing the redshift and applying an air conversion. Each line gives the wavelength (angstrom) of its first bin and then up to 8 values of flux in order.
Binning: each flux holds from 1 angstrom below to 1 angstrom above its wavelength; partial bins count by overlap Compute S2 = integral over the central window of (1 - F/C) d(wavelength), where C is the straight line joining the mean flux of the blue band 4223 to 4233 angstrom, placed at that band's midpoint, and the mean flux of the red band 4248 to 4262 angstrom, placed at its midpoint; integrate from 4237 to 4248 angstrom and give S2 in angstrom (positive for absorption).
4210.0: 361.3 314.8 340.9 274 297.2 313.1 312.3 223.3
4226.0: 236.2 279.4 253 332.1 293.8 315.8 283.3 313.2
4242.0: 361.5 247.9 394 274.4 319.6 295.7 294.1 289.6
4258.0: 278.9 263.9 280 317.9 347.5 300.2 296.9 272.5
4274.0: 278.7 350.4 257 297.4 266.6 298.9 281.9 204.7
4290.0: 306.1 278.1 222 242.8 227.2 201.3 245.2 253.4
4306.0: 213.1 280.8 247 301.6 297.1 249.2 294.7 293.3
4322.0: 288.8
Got -1.5 angstrom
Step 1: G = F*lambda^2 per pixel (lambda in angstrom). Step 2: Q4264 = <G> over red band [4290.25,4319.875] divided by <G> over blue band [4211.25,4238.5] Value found 0.92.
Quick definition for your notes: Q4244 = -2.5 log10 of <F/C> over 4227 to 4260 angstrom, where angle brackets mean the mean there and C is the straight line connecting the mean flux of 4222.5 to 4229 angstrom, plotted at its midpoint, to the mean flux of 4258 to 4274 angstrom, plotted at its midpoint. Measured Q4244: -0.116 mag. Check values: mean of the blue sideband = 251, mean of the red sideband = 295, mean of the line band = 300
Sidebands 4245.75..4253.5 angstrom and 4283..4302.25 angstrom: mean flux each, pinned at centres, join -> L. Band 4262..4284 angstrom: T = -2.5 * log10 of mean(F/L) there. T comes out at -0.07 mag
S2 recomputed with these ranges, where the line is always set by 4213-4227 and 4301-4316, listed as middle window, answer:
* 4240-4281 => -4.0 angstrom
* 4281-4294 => -0.1 angstrom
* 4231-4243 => -1.5 angstrom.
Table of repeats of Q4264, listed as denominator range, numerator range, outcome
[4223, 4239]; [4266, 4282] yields 1.09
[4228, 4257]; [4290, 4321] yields 0.87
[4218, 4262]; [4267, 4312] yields 0.92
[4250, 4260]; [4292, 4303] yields 0.82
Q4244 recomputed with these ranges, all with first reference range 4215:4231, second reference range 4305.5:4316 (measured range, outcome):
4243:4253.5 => -0.126 mag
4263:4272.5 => -0.141 mag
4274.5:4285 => -0.088 mag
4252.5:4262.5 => -0.041 mag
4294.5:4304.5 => 0.160 mag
